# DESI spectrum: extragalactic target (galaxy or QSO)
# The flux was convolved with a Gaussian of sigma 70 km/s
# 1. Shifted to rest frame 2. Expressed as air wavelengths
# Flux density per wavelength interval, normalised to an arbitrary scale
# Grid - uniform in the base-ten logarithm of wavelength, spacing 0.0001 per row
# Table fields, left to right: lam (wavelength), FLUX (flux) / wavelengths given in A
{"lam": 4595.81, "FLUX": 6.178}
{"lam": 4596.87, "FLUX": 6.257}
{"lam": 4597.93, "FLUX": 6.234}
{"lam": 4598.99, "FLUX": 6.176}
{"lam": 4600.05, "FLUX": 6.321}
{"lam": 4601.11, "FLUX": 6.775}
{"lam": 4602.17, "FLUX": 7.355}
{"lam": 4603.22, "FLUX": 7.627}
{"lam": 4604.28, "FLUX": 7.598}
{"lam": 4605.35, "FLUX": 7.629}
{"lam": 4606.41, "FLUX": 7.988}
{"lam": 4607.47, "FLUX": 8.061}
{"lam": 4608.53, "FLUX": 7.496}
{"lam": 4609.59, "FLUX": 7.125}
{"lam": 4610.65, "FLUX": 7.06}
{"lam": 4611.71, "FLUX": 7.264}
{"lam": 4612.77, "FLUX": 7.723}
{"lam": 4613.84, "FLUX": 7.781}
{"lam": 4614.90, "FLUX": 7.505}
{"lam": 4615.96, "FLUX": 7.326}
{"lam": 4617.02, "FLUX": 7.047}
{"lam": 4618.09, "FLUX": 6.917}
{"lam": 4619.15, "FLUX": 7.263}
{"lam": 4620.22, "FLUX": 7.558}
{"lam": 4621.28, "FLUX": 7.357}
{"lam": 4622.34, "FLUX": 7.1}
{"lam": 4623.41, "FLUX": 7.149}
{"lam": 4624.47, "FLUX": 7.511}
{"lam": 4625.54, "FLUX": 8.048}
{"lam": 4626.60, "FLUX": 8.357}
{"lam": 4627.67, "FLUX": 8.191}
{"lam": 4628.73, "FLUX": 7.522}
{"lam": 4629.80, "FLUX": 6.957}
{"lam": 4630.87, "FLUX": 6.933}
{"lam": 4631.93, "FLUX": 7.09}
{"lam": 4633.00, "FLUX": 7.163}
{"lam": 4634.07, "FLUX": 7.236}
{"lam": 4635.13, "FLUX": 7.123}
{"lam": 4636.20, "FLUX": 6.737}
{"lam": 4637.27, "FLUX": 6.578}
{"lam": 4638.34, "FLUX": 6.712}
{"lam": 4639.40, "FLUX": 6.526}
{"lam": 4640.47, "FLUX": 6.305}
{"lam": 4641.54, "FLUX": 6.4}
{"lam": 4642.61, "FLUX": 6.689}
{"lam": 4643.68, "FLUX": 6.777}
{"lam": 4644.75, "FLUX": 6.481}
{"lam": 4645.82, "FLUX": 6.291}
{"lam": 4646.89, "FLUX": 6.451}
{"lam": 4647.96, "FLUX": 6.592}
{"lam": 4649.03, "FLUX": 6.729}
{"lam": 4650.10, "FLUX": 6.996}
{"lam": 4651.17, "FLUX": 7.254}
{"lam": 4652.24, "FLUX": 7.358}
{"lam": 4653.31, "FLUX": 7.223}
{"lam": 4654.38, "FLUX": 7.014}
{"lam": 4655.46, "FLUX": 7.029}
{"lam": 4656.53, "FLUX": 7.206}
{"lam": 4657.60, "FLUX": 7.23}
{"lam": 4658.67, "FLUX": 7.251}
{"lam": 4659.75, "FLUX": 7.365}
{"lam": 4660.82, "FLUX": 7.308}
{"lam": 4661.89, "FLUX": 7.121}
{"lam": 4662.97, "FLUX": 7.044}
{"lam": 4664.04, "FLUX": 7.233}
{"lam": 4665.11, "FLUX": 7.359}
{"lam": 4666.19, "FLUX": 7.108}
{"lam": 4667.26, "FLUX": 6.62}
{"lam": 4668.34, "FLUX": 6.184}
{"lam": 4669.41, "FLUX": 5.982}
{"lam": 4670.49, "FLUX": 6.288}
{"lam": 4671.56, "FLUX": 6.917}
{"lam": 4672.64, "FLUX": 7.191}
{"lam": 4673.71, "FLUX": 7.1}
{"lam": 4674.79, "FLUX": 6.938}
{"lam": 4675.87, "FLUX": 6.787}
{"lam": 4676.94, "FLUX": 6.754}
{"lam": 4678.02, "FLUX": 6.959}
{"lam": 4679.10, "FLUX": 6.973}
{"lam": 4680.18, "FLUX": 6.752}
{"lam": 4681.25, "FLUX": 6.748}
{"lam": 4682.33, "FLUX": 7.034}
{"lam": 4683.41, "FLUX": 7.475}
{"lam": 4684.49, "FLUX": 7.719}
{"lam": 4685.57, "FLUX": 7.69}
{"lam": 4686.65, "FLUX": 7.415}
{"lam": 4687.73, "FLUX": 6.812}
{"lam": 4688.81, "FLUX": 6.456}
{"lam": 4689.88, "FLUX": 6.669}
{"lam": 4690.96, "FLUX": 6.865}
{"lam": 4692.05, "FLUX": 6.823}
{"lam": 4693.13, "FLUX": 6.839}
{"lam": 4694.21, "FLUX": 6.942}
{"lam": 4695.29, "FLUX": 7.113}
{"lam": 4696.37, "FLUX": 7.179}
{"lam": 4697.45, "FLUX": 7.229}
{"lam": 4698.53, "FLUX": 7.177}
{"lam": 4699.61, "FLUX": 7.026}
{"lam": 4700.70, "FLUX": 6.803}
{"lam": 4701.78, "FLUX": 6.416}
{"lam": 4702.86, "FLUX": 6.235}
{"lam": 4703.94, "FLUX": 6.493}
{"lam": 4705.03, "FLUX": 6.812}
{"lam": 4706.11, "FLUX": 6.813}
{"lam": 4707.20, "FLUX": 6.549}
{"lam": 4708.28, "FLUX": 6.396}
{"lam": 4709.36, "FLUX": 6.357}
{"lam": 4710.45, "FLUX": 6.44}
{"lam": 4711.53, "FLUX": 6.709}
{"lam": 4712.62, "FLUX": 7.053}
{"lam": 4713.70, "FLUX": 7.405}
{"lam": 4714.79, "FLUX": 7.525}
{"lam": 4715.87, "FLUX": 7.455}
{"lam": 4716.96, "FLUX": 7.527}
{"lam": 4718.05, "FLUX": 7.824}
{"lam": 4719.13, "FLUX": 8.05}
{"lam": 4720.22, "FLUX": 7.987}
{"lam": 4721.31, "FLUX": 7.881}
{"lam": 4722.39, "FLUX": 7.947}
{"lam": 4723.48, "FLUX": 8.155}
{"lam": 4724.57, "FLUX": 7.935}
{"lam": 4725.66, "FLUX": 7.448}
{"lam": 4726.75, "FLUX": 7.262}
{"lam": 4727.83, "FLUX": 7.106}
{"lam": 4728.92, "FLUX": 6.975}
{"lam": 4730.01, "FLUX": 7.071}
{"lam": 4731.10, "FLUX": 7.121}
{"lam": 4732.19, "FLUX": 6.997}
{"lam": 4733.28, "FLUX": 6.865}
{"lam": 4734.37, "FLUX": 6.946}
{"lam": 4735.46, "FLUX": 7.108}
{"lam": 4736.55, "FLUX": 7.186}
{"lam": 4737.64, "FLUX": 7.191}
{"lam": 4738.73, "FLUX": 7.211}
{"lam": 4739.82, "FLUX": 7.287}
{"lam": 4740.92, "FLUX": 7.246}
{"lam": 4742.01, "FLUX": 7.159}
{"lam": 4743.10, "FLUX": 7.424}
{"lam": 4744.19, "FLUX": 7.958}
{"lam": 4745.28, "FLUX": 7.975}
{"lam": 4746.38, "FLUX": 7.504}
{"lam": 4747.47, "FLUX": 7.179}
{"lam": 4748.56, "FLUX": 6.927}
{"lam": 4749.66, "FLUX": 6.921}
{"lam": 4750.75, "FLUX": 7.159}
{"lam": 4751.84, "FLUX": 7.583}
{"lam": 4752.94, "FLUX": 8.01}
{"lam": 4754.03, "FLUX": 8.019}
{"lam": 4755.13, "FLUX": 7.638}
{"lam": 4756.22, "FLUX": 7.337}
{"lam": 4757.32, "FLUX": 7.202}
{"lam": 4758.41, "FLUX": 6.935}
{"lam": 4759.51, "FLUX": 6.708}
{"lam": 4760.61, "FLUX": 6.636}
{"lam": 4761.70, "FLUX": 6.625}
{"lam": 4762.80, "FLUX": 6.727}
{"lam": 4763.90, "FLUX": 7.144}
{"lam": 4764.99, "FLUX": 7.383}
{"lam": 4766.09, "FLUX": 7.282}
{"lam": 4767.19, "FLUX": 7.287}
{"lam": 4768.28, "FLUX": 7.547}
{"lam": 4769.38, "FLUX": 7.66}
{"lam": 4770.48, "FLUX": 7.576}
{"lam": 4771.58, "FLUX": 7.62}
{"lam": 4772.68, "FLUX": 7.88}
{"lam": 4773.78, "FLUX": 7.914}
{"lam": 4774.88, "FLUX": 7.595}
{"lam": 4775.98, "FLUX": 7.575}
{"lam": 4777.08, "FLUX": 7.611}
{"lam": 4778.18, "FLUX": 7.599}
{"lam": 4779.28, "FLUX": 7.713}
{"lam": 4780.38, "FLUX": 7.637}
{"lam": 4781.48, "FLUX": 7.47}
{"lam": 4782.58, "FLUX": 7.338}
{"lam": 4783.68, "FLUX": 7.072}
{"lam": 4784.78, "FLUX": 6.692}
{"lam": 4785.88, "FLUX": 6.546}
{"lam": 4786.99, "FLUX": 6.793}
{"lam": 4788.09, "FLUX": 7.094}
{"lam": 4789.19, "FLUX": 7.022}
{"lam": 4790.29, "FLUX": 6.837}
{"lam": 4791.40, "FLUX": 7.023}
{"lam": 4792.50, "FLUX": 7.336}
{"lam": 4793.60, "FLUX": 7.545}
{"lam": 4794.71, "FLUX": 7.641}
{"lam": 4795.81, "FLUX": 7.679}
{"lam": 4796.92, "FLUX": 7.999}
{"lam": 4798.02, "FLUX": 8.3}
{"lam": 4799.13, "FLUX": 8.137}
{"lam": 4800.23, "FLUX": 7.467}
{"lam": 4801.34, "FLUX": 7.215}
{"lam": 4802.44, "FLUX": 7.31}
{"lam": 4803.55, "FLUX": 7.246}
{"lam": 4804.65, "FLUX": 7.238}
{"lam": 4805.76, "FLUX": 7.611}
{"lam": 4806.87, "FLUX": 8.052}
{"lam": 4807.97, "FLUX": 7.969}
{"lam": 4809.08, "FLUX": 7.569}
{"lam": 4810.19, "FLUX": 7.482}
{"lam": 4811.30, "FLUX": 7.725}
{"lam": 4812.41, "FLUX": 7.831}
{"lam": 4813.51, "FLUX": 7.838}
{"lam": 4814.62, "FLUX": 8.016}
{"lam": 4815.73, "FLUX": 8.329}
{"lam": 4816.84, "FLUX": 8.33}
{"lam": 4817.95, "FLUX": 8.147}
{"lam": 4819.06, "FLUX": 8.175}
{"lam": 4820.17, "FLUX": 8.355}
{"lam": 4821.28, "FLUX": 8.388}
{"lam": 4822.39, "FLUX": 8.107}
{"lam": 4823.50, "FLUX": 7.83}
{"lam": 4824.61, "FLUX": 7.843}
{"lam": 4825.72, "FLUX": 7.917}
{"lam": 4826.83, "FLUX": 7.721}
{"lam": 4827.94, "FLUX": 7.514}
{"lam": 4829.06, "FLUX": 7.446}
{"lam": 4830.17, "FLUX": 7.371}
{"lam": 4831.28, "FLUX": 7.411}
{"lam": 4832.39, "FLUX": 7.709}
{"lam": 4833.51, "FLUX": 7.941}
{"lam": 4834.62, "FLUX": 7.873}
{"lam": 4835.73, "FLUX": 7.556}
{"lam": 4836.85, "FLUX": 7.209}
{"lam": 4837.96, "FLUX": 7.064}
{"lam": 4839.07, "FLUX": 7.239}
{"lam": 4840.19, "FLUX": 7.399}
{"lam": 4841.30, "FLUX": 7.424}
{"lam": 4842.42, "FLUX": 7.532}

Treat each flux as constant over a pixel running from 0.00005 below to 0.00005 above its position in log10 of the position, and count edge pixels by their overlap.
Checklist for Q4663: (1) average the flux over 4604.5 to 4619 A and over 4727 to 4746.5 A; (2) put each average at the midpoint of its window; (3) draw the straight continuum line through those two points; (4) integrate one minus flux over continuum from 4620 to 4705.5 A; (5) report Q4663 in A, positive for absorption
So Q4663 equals 4.39 A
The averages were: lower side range 7.45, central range 6.99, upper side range 7.24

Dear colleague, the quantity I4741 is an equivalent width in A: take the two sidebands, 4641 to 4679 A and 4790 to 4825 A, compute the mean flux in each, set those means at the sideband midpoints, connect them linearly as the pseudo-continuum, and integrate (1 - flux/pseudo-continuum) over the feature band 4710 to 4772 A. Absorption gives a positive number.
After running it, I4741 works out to 0.3 A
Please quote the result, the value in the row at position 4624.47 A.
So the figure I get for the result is 7.511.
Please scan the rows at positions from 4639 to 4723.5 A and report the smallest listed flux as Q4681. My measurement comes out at 5.982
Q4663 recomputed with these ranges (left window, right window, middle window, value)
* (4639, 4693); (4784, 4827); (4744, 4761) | 0.0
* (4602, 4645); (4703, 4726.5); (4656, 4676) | 0.8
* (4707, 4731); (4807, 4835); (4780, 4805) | 1.3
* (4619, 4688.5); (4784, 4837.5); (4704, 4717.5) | 0.6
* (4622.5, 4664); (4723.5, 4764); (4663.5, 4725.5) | 1.0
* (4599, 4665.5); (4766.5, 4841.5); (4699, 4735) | 1.2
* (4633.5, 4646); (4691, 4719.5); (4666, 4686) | -0.2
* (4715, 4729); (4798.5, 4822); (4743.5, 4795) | 2.9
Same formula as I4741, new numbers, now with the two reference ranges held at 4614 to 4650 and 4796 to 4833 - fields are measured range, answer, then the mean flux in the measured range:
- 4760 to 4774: 0.55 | 7.31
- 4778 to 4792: 1.01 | 7.13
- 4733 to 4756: 0.47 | 7.36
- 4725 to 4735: 0.48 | 7.1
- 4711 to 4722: -0.22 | 7.55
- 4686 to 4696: 0.55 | 6.9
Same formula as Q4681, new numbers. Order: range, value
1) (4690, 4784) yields 6.235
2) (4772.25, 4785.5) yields 6.692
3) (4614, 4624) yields 6.917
